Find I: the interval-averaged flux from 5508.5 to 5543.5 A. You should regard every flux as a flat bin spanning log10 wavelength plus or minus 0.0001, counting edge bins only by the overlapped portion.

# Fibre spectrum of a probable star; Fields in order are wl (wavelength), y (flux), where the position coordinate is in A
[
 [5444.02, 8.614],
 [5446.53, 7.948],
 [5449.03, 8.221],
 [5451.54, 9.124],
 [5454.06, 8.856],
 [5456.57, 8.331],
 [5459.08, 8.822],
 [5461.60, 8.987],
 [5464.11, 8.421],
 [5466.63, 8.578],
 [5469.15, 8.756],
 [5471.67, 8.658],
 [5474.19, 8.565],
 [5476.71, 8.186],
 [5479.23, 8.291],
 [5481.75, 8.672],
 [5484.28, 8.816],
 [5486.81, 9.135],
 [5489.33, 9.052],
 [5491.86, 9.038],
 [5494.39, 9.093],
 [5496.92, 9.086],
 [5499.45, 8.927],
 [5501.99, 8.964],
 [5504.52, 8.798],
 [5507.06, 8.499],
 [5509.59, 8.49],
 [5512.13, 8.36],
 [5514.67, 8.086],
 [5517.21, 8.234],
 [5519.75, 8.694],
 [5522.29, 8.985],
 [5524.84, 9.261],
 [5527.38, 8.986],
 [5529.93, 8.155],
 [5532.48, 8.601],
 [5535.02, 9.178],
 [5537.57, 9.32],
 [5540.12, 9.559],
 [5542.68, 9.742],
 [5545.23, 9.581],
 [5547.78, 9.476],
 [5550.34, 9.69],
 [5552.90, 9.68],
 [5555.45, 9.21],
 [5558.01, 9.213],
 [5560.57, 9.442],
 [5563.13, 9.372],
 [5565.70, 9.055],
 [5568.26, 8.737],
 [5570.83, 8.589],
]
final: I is 8.82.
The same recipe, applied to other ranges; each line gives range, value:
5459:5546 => 8.81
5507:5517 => 8.33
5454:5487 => 8.62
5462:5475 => 8.62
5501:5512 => 8.65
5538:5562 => 9.5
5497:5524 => 8.63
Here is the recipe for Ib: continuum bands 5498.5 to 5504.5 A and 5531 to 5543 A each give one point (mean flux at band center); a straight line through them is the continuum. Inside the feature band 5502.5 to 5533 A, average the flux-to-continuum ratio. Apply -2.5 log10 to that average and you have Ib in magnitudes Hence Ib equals 0.06 mag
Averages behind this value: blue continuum 8.91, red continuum 9.22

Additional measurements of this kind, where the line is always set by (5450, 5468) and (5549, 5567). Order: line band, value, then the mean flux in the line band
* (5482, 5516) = 0.024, 8.79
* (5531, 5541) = 0.012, 9.13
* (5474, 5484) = 0.050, 8.45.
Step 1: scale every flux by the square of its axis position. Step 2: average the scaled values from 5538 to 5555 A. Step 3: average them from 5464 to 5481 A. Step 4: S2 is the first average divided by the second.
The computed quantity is 1.2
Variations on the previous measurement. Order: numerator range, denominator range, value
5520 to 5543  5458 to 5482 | 1.08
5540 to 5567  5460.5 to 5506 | 1.10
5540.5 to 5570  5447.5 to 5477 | 1.12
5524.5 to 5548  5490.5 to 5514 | 1.06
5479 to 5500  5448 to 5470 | 1.04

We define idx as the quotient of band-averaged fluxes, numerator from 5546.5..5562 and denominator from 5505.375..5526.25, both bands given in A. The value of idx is 1.1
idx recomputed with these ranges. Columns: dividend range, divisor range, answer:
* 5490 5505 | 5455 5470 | 1.04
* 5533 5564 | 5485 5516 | 1.07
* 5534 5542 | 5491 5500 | 1.04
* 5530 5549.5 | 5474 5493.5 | 1.06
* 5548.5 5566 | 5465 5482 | 1.10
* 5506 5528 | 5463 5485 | 1.01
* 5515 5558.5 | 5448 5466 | 1.05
